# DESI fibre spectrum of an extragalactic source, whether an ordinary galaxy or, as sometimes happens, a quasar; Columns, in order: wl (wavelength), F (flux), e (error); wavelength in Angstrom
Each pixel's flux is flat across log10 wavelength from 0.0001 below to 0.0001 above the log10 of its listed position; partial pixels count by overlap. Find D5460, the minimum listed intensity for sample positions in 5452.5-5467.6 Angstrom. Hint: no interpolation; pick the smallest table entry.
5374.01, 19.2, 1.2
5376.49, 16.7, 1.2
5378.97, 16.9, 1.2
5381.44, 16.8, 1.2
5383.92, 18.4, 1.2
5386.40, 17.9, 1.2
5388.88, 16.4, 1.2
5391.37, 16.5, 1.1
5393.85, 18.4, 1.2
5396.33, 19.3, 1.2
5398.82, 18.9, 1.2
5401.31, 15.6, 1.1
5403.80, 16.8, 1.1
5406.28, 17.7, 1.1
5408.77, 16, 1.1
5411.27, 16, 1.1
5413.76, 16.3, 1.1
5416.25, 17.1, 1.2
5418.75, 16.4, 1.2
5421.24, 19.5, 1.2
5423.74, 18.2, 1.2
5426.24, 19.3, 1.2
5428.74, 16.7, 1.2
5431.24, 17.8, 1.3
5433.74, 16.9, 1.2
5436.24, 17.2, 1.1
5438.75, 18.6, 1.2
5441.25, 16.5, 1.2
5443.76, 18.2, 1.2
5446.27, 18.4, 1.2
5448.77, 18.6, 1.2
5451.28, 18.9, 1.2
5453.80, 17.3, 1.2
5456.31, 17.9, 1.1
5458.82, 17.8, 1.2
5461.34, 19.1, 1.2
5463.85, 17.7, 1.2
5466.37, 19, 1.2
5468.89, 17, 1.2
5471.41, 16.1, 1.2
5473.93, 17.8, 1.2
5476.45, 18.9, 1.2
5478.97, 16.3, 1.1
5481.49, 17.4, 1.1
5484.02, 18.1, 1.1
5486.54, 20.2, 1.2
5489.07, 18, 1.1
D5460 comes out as 17.3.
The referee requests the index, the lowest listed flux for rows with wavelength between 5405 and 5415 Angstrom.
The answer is 16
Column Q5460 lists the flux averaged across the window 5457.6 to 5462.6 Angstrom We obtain 18.5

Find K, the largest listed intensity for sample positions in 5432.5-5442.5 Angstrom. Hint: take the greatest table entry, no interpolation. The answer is 18.6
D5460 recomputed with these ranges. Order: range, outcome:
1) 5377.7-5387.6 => 16.8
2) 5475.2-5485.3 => 16.3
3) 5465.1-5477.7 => 16.1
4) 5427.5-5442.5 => 16.5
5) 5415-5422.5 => 16.4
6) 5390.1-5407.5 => 15.6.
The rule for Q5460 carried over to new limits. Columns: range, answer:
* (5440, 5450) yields 17.9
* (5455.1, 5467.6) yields 18.3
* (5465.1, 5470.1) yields 18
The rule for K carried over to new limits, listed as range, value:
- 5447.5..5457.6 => 18.9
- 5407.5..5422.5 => 19.5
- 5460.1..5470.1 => 19.1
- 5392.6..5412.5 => 19.3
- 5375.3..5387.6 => 18.4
